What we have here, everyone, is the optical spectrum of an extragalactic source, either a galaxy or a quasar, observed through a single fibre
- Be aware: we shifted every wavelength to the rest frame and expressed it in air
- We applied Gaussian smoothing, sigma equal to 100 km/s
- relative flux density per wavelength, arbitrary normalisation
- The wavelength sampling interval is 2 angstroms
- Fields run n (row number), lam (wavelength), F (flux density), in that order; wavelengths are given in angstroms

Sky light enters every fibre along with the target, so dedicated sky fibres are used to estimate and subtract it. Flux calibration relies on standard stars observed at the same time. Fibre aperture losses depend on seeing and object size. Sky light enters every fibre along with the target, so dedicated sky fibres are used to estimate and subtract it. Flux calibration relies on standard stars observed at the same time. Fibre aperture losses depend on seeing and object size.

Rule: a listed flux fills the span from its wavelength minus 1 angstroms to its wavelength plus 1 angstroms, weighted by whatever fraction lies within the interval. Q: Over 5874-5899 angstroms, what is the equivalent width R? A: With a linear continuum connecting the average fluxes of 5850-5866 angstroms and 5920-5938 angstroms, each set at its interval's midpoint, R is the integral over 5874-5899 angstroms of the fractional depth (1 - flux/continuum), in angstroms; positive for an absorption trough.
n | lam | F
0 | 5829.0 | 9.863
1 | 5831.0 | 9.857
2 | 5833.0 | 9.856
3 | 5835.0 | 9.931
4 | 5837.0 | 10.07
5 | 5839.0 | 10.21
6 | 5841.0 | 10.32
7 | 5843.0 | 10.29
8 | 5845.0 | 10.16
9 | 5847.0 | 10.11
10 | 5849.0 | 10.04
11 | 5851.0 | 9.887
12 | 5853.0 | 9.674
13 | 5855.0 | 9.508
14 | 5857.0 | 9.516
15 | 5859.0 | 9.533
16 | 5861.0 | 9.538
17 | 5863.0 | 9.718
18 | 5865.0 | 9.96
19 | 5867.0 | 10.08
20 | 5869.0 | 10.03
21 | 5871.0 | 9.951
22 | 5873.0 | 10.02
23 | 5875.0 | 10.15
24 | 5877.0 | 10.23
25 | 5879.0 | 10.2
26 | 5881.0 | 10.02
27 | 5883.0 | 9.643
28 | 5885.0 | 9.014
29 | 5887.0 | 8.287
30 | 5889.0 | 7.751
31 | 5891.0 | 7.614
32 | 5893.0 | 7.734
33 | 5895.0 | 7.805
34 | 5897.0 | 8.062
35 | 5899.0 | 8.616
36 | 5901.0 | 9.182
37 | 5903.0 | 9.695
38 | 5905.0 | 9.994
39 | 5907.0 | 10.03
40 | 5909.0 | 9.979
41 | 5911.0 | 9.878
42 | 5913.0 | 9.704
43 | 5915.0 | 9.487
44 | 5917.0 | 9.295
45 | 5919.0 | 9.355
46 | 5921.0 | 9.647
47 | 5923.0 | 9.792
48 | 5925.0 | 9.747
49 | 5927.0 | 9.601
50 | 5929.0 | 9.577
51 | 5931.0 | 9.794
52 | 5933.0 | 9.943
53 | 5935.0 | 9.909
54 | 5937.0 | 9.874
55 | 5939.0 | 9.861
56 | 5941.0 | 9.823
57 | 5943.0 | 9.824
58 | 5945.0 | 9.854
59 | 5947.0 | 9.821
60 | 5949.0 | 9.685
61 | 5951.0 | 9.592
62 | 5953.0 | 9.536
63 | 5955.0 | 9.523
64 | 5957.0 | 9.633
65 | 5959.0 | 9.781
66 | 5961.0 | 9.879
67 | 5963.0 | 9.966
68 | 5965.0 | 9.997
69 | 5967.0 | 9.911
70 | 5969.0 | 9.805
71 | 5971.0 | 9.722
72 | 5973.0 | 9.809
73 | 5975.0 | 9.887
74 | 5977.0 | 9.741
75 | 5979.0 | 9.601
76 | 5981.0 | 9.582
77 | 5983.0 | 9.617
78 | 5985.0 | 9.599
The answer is 2.2 angstroms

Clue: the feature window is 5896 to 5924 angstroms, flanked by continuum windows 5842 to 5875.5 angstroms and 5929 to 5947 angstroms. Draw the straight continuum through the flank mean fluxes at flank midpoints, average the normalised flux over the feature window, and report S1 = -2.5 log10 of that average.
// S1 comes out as 0.04 mag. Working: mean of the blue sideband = 9.89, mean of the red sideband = 9.84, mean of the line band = 9.48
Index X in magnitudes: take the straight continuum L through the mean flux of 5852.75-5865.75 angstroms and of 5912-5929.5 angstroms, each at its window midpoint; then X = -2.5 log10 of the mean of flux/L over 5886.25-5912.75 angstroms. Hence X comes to 0.09 mag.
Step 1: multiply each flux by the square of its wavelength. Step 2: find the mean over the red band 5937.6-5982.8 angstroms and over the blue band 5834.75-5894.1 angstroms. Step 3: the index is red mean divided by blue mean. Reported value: 1.05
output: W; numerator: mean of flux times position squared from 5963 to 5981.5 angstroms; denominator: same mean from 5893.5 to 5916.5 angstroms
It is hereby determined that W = 1.1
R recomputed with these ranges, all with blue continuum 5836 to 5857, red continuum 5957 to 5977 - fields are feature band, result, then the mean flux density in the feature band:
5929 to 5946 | 0.1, 9.84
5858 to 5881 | 0.1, 9.95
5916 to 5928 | 0.4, 9.57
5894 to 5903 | 1.2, 8.56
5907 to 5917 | 0.2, 9.74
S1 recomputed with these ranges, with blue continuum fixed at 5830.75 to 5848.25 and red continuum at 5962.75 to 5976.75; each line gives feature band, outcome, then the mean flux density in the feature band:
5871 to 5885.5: 0.01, 9.93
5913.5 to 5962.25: 0.02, 9.7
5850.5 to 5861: 0.05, 9.6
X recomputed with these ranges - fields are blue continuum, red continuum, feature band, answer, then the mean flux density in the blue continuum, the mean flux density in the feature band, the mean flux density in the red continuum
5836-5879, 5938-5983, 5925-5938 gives 0.004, 9.96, 9.78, 9.76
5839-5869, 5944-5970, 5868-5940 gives 0.046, 9.9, 9.43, 9.77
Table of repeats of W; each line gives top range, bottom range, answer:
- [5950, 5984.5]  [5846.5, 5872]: 1.03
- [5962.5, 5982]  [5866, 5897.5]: 1.10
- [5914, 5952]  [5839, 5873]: 1.01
